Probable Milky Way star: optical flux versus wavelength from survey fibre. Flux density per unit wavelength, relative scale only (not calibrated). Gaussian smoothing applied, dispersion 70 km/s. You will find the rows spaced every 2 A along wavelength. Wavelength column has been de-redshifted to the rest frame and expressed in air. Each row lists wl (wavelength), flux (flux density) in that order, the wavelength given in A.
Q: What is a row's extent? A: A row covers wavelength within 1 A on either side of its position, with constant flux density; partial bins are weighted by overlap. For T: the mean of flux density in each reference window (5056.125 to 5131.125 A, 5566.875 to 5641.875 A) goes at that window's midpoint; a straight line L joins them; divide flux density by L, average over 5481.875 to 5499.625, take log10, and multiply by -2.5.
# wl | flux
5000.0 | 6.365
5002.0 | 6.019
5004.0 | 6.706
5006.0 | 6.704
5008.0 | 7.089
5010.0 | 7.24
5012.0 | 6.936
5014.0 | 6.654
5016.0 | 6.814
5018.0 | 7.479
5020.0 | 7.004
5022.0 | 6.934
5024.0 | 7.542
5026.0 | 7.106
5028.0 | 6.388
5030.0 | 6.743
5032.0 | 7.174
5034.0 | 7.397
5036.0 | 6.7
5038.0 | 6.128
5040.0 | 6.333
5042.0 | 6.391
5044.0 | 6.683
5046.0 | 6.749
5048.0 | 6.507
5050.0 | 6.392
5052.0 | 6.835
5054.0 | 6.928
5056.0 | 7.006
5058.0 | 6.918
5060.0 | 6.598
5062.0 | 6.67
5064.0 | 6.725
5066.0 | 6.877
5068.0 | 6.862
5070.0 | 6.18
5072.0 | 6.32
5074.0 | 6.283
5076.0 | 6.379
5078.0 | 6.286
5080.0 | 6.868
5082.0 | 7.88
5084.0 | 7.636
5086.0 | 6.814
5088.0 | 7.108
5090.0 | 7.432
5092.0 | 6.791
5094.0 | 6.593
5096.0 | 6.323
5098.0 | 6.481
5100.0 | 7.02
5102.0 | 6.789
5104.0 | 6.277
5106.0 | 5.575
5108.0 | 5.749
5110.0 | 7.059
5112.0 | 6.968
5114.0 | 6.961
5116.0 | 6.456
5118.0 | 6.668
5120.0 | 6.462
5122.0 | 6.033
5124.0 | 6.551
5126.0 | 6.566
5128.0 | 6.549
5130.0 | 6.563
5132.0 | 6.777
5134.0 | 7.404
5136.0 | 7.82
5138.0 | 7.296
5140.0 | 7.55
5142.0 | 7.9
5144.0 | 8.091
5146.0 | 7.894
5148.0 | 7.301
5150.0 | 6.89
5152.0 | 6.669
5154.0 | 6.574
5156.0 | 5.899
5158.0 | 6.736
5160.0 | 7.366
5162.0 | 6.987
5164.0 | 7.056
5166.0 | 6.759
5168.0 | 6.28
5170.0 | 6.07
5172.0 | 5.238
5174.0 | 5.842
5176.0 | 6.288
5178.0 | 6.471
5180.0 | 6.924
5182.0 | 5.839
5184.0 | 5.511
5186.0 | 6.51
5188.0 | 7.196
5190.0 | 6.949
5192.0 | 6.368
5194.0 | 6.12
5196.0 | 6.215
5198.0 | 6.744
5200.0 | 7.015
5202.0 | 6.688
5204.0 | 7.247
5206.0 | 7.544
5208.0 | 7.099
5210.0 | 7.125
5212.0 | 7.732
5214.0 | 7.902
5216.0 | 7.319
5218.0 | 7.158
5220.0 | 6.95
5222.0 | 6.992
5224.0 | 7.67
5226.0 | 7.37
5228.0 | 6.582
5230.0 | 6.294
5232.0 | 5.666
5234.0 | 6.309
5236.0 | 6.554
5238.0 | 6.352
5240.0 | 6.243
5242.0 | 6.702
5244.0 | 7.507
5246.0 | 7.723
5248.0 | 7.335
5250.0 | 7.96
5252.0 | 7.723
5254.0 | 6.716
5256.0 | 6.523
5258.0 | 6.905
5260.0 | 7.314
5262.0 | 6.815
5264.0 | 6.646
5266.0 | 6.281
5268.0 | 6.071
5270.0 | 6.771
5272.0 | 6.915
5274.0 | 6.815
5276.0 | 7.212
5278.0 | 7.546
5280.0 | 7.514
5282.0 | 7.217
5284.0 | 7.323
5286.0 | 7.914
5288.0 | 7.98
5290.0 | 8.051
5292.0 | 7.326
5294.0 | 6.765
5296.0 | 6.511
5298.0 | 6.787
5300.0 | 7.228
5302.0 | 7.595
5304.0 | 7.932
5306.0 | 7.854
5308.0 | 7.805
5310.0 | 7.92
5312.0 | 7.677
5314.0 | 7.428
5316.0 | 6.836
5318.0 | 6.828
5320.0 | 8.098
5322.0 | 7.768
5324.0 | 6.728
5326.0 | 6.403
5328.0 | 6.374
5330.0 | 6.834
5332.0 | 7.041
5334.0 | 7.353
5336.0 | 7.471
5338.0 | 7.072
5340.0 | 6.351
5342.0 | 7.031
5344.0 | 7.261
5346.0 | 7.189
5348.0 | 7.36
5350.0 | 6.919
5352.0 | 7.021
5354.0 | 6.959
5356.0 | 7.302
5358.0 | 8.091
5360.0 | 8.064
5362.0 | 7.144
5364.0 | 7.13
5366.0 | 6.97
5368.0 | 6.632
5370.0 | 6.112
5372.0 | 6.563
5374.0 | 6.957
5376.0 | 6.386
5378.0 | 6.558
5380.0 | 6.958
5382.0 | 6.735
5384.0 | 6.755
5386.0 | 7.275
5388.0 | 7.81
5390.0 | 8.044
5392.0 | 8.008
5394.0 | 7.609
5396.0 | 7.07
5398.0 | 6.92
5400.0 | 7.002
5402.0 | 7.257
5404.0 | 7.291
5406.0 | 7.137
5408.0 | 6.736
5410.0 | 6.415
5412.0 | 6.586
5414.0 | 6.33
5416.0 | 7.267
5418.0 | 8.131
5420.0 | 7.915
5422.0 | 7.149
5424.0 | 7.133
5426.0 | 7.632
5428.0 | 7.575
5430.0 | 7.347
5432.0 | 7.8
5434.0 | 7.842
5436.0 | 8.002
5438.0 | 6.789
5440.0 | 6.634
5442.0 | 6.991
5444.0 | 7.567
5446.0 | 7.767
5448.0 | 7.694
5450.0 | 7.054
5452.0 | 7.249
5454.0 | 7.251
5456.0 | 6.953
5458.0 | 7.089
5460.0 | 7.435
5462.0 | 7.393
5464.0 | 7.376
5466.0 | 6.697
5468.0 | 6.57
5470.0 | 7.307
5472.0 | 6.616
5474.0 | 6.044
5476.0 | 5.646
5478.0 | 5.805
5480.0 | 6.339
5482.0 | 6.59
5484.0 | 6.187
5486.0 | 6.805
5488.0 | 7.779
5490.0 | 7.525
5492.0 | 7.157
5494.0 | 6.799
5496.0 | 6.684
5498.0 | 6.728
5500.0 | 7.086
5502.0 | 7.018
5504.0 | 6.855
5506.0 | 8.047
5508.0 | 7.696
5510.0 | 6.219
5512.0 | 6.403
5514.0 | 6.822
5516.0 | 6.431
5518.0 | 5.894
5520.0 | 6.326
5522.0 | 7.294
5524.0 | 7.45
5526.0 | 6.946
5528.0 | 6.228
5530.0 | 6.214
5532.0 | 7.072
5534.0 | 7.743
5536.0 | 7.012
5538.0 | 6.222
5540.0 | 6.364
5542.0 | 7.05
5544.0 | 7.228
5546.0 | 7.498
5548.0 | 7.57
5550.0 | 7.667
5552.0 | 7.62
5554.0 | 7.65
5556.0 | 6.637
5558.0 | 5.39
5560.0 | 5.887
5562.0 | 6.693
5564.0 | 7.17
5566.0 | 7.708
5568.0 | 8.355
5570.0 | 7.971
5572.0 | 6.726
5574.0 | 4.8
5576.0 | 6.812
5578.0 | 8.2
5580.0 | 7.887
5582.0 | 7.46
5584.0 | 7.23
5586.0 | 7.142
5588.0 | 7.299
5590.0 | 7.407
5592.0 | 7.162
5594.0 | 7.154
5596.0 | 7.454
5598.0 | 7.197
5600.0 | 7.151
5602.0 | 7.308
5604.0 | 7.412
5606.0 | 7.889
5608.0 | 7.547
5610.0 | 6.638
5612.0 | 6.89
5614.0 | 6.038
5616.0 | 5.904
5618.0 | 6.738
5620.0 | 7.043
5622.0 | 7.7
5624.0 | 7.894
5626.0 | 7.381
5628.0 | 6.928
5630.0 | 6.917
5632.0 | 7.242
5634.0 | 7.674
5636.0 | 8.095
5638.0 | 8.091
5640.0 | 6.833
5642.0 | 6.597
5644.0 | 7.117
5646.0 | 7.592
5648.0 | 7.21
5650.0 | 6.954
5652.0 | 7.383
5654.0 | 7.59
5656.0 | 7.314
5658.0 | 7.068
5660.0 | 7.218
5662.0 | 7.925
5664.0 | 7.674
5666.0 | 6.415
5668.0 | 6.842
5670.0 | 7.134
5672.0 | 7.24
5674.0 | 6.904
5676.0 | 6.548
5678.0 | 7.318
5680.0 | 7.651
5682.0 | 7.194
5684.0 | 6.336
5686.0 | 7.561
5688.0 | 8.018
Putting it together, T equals 0.02 mag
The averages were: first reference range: 6.66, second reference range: 7.22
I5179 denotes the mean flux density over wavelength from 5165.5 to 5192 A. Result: 6.29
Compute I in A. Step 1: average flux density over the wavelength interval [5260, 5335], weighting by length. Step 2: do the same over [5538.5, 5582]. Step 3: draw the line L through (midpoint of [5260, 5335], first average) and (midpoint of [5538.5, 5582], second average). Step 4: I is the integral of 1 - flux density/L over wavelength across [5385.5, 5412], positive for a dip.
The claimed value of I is -0.35 A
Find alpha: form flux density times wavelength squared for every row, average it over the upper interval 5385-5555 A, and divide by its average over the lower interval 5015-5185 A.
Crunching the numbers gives 1.2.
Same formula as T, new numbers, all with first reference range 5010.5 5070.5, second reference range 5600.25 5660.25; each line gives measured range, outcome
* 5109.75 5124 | 0.04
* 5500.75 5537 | 0.04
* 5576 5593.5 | -0.04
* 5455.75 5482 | 0.06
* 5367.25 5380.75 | 0.07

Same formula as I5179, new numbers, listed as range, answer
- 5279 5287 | 7.49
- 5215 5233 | 6.89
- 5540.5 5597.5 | 7.17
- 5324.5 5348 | 6.96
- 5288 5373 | 7.19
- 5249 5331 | 7.19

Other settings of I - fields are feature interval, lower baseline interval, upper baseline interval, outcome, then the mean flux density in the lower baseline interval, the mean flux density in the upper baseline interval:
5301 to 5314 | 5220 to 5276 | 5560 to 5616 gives -1.62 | 6.85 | 7.16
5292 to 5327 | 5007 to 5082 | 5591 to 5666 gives -1.62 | 6.77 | 7.23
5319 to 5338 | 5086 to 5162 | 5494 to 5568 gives -0.65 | 6.84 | 6.92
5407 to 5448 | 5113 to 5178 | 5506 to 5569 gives -2.35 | 6.79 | 6.94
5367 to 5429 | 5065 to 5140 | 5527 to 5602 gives -1.22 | 6.73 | 7.08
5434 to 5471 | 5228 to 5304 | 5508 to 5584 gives -1.38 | 7.01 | 6.95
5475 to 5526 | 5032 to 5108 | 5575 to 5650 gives 2.46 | 6.69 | 7.25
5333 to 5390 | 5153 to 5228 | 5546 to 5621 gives -1.35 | 6.75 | 7.11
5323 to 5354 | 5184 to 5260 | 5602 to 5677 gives 0.18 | 6.93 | 7.18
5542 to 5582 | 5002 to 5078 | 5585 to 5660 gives 0.17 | 6.75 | 7.21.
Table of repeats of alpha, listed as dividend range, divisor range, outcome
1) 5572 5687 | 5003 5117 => 1.31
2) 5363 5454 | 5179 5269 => 1.12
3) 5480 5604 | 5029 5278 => 1.19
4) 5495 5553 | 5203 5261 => 1.10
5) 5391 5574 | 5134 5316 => 1.11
